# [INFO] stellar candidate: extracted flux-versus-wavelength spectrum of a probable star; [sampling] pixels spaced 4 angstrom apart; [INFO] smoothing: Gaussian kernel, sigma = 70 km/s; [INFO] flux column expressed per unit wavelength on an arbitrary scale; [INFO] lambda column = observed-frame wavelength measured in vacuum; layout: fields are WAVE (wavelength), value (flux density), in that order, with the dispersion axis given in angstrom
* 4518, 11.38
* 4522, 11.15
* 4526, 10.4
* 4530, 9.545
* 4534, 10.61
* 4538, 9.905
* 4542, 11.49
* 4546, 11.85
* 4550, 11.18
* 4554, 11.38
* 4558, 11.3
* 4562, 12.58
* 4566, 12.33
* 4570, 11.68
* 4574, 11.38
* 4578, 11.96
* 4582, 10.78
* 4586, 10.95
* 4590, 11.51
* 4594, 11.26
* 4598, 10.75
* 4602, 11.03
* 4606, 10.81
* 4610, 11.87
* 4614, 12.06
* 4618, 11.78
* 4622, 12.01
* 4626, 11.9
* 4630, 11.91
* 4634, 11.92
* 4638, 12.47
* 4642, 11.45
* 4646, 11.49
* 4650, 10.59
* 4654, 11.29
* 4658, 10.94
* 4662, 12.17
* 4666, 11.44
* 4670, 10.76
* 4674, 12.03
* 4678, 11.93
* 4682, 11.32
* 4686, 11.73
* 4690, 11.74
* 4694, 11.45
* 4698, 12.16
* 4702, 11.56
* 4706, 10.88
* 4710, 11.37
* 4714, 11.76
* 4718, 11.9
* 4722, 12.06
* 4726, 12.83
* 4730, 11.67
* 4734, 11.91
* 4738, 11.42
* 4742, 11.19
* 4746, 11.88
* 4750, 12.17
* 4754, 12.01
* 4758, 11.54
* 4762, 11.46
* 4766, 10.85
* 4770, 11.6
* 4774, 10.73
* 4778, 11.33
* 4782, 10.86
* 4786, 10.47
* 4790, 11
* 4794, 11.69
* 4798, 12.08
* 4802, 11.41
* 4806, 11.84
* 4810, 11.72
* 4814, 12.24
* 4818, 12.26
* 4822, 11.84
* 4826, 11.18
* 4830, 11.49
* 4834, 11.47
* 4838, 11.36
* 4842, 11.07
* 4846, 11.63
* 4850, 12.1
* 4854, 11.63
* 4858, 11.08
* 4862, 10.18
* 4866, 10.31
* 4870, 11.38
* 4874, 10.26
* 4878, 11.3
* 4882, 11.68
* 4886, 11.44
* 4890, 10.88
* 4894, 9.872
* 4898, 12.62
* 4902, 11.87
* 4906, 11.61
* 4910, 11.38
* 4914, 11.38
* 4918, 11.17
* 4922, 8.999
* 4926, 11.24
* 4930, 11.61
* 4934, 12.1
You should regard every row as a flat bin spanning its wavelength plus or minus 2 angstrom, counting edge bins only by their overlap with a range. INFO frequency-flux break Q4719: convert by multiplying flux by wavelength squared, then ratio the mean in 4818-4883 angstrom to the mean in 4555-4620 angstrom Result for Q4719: 1.10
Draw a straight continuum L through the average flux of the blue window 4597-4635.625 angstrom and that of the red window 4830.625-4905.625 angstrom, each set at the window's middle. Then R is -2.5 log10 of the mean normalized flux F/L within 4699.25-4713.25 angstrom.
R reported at 0.012 mag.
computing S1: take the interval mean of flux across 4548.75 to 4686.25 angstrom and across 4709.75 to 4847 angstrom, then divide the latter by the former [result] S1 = 1.0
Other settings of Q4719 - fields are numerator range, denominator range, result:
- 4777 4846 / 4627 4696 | 1.06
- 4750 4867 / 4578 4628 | 1.09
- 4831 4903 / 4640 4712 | 1.06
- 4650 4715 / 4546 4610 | 1.05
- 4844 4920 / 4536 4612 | 1.13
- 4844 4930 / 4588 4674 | 1.08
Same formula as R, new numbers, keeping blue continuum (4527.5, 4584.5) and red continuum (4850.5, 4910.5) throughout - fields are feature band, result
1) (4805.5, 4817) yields -0.07 mag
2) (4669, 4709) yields -0.03 mag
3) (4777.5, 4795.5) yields 0.02 mag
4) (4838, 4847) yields -0.01 mag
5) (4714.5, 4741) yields -0.07 mag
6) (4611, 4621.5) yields -0.06 mag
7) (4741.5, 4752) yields -0.06 mag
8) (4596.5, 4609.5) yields 0.03 mag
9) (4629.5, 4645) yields -0.06 mag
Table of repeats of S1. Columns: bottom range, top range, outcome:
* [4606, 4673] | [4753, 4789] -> 0.96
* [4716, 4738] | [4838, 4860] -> 0.96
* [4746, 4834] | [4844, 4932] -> 0.97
